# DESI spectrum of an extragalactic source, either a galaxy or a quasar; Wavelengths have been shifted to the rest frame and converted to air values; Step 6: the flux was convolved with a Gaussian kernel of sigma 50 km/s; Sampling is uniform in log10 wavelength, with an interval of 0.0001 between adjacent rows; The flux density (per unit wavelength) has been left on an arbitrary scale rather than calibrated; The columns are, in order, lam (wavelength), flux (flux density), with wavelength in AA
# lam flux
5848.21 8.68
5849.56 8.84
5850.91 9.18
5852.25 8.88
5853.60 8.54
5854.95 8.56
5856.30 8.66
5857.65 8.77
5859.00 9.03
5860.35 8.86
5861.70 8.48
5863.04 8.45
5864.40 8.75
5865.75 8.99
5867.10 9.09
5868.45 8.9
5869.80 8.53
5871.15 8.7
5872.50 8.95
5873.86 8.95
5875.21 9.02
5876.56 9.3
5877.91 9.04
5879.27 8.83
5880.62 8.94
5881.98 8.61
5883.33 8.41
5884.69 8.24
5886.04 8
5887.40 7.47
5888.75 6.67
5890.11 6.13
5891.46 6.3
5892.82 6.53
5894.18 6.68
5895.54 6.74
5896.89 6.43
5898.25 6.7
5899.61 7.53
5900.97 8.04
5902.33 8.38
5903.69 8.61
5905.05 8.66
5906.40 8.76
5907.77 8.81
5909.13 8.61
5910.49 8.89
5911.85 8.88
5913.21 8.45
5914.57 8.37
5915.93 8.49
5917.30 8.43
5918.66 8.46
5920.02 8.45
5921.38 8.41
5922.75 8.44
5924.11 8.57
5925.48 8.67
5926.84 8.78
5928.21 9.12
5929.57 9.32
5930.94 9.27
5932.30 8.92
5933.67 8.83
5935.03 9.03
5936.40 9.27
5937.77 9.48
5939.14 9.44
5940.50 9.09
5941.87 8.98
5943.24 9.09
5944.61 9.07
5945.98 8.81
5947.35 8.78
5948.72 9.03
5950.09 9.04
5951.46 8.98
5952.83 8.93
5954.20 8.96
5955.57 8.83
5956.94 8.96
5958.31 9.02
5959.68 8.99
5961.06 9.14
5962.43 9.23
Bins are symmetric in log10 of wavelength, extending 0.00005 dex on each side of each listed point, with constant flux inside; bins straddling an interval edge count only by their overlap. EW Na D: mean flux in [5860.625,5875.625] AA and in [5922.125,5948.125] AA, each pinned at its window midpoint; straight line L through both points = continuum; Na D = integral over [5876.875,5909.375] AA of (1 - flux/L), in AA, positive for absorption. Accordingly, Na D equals 3.9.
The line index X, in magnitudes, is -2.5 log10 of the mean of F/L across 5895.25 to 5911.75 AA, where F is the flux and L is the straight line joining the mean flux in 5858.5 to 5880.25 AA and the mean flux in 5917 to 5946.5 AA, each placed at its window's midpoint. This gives 0.10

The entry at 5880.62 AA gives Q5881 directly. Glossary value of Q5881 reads 8.94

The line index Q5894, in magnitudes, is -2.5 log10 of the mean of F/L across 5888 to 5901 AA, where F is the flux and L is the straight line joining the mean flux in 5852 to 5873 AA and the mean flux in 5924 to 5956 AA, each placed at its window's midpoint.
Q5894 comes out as 0.30 mag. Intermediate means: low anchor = 8.75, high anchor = 9.02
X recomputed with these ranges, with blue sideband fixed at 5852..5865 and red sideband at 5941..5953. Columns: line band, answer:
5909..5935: 0.021 mag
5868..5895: 0.085 mag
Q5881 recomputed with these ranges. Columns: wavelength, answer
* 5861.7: 8.48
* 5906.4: 8.76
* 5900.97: 8.04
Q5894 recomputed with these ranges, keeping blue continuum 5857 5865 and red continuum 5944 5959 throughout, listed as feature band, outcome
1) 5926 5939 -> -0.03 mag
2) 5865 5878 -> -0.02 mag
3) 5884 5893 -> 0.24 mag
